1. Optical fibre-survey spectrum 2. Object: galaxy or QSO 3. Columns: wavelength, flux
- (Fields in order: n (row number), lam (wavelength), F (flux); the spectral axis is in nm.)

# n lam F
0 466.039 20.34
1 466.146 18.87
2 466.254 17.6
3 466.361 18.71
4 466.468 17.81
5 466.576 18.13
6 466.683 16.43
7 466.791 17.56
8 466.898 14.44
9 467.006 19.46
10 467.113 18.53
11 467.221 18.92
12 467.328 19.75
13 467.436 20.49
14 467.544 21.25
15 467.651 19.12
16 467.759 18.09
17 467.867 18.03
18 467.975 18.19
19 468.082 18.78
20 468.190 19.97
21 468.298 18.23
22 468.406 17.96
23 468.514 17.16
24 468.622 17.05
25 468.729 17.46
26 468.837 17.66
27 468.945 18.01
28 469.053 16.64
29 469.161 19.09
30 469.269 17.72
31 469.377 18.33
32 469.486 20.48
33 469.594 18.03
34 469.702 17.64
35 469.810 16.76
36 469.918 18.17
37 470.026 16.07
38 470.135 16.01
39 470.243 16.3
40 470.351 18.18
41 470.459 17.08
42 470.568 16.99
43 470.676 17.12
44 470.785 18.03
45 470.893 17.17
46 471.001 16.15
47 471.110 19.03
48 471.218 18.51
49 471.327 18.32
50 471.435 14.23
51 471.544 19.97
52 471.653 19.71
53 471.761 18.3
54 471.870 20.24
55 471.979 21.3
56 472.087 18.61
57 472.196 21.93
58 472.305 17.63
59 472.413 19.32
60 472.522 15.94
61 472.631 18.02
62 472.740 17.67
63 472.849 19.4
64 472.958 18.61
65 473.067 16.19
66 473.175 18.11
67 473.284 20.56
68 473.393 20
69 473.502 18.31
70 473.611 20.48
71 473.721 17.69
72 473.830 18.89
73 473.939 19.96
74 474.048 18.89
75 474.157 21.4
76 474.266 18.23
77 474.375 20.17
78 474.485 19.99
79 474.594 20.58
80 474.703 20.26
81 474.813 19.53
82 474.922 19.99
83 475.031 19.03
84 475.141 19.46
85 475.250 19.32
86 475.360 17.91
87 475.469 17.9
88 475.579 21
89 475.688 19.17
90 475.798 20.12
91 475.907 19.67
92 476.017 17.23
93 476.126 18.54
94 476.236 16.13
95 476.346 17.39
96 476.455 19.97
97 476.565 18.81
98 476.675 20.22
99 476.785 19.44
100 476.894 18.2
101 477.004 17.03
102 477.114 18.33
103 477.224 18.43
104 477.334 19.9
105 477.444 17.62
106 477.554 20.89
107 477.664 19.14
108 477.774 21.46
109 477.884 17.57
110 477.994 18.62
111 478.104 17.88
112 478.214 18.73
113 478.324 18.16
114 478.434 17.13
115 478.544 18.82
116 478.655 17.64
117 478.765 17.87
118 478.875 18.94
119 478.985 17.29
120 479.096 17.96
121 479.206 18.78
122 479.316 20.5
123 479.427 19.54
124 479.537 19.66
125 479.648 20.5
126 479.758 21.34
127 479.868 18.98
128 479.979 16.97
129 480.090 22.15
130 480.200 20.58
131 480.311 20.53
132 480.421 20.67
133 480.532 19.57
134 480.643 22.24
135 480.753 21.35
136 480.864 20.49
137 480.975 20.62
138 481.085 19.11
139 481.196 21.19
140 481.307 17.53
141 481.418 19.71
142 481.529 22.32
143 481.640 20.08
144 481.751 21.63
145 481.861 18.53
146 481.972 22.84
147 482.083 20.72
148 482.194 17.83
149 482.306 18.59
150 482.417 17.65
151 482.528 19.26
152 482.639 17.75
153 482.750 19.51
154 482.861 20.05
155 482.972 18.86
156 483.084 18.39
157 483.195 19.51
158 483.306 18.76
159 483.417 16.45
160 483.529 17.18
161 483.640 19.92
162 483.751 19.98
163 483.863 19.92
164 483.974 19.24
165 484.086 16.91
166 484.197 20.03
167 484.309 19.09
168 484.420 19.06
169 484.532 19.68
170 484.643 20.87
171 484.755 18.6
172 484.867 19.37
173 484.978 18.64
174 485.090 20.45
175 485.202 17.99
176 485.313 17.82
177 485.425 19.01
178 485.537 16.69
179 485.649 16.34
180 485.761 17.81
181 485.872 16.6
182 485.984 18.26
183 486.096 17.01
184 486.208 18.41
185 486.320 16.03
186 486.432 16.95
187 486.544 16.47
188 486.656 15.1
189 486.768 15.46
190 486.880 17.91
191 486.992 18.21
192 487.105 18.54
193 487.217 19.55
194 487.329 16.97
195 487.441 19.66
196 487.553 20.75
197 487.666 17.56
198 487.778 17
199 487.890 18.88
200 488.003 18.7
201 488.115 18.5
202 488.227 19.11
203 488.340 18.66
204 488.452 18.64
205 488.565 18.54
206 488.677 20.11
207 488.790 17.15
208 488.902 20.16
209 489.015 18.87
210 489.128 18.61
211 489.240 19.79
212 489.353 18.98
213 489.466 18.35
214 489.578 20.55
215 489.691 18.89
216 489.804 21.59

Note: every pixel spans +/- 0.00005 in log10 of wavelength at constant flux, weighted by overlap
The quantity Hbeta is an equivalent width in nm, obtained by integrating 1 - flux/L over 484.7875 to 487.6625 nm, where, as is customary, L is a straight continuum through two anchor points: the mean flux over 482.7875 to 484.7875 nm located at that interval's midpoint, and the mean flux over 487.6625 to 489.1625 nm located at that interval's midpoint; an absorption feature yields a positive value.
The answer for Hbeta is 0.15 nm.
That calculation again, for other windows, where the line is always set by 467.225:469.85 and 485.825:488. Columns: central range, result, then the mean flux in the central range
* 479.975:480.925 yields -0.15 nm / 20.7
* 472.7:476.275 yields -0.18 nm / 19.1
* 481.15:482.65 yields -0.16 nm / 19.7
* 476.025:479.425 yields -0.10 nm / 18.6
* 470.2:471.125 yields 0.05 nm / 17.3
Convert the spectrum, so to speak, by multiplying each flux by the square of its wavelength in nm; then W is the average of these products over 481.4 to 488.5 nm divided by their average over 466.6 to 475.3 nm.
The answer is 1.07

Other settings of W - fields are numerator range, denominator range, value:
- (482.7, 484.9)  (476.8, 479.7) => 1.04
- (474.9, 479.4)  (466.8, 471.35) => 1.08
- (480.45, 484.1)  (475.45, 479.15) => 1.07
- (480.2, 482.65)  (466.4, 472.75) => 1.16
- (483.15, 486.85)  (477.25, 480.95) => 0.96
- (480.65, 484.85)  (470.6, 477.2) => 1.07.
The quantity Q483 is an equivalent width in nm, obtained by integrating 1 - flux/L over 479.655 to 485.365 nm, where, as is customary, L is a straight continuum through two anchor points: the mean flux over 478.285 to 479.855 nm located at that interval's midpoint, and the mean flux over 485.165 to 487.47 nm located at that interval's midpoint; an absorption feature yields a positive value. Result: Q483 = -0.422 nm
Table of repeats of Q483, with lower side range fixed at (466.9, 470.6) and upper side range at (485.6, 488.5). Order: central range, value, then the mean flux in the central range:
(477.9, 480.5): -0.16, 19.1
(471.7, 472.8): -0.05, 18.9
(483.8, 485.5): -0.12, 19.1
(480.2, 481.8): -0.23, 20.5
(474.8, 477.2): -0.11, 18.8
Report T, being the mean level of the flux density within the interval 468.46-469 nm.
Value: 17.5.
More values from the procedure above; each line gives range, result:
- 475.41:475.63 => 19.4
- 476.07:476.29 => 17.4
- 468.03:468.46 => 18.7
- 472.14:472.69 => 18.5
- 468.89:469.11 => 17.3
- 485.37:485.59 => 17.8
